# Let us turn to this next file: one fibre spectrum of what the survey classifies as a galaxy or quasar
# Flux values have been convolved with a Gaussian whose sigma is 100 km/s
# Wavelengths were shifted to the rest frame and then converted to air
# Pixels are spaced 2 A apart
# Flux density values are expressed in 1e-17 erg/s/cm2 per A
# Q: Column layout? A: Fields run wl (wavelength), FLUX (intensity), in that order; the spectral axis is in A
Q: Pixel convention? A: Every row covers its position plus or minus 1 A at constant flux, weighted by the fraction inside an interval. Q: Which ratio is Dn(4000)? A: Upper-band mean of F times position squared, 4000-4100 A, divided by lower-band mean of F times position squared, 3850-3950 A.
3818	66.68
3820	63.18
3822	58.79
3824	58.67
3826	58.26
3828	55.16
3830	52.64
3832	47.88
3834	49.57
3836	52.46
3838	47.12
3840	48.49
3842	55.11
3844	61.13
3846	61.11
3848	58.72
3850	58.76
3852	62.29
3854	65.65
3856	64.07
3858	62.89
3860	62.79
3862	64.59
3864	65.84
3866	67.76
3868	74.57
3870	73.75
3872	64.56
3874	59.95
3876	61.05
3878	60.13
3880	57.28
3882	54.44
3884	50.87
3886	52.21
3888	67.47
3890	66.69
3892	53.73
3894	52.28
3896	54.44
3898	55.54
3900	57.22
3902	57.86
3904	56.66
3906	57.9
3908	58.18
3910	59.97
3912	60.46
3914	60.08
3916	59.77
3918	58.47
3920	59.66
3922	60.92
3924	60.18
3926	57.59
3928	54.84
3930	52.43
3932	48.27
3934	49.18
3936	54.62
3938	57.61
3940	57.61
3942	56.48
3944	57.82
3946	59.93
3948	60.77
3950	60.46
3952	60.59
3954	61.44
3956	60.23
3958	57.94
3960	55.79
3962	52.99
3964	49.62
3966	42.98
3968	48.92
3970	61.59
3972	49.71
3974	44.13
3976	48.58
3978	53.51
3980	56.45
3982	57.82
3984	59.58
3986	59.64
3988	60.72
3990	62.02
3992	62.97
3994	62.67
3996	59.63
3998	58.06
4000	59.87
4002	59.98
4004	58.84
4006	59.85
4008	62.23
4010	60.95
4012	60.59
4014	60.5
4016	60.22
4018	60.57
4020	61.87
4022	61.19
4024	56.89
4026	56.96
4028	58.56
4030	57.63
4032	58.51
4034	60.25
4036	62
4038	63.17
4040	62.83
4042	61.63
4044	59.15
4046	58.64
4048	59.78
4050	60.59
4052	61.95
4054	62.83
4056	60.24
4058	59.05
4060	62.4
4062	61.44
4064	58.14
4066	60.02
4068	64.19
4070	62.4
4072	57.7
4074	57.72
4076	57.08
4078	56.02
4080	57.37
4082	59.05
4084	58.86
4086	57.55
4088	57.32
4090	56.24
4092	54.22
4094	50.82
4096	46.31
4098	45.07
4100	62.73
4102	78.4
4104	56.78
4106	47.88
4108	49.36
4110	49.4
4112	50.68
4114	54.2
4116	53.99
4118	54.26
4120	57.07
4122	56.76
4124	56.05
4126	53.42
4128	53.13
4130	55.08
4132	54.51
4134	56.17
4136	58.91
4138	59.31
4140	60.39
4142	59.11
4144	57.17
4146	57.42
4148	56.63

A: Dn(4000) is 1.07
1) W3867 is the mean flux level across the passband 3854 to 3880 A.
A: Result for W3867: 64.9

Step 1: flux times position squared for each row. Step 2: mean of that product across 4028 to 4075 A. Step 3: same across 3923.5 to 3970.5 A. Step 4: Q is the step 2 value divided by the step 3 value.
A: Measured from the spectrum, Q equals 1.14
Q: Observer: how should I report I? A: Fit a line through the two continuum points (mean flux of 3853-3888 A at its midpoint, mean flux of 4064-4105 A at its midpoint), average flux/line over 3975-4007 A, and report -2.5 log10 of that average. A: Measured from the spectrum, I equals 0.021 mag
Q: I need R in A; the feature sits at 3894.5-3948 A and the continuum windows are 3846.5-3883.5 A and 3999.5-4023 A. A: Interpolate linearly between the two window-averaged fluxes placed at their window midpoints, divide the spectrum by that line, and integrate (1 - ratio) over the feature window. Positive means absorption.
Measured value 4.33 A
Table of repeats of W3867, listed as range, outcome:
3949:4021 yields 57.6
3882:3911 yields 57.1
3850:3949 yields 59.4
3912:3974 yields 56.2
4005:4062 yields 60.4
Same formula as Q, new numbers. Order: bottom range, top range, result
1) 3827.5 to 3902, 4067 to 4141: 1.07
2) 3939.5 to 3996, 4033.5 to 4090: 1.11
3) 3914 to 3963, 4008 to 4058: 1.10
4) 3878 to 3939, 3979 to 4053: 1.11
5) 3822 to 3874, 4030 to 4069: 1.13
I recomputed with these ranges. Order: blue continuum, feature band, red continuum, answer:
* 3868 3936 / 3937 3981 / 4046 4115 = 0.05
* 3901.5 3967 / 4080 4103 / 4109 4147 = -0.02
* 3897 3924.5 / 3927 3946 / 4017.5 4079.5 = 0.08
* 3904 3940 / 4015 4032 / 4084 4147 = -0.06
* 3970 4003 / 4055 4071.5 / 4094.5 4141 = -0.09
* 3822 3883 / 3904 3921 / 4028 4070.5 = 0.01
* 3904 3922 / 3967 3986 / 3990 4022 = 0.12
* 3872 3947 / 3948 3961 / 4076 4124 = -0.05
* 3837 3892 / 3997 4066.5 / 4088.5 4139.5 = -0.06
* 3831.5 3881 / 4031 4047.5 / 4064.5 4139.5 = -0.06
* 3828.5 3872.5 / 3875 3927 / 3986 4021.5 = 0.04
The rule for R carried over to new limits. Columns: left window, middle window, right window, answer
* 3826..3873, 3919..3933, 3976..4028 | 0.8 A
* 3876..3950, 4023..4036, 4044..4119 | -0.2 A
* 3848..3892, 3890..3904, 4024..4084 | 1.3 A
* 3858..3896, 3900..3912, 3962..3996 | 0.3 A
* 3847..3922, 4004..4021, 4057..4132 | -0.8 A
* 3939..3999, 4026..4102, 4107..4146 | -4.1 A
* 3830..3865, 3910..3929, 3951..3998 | -0.7 A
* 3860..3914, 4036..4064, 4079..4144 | -2.0 A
